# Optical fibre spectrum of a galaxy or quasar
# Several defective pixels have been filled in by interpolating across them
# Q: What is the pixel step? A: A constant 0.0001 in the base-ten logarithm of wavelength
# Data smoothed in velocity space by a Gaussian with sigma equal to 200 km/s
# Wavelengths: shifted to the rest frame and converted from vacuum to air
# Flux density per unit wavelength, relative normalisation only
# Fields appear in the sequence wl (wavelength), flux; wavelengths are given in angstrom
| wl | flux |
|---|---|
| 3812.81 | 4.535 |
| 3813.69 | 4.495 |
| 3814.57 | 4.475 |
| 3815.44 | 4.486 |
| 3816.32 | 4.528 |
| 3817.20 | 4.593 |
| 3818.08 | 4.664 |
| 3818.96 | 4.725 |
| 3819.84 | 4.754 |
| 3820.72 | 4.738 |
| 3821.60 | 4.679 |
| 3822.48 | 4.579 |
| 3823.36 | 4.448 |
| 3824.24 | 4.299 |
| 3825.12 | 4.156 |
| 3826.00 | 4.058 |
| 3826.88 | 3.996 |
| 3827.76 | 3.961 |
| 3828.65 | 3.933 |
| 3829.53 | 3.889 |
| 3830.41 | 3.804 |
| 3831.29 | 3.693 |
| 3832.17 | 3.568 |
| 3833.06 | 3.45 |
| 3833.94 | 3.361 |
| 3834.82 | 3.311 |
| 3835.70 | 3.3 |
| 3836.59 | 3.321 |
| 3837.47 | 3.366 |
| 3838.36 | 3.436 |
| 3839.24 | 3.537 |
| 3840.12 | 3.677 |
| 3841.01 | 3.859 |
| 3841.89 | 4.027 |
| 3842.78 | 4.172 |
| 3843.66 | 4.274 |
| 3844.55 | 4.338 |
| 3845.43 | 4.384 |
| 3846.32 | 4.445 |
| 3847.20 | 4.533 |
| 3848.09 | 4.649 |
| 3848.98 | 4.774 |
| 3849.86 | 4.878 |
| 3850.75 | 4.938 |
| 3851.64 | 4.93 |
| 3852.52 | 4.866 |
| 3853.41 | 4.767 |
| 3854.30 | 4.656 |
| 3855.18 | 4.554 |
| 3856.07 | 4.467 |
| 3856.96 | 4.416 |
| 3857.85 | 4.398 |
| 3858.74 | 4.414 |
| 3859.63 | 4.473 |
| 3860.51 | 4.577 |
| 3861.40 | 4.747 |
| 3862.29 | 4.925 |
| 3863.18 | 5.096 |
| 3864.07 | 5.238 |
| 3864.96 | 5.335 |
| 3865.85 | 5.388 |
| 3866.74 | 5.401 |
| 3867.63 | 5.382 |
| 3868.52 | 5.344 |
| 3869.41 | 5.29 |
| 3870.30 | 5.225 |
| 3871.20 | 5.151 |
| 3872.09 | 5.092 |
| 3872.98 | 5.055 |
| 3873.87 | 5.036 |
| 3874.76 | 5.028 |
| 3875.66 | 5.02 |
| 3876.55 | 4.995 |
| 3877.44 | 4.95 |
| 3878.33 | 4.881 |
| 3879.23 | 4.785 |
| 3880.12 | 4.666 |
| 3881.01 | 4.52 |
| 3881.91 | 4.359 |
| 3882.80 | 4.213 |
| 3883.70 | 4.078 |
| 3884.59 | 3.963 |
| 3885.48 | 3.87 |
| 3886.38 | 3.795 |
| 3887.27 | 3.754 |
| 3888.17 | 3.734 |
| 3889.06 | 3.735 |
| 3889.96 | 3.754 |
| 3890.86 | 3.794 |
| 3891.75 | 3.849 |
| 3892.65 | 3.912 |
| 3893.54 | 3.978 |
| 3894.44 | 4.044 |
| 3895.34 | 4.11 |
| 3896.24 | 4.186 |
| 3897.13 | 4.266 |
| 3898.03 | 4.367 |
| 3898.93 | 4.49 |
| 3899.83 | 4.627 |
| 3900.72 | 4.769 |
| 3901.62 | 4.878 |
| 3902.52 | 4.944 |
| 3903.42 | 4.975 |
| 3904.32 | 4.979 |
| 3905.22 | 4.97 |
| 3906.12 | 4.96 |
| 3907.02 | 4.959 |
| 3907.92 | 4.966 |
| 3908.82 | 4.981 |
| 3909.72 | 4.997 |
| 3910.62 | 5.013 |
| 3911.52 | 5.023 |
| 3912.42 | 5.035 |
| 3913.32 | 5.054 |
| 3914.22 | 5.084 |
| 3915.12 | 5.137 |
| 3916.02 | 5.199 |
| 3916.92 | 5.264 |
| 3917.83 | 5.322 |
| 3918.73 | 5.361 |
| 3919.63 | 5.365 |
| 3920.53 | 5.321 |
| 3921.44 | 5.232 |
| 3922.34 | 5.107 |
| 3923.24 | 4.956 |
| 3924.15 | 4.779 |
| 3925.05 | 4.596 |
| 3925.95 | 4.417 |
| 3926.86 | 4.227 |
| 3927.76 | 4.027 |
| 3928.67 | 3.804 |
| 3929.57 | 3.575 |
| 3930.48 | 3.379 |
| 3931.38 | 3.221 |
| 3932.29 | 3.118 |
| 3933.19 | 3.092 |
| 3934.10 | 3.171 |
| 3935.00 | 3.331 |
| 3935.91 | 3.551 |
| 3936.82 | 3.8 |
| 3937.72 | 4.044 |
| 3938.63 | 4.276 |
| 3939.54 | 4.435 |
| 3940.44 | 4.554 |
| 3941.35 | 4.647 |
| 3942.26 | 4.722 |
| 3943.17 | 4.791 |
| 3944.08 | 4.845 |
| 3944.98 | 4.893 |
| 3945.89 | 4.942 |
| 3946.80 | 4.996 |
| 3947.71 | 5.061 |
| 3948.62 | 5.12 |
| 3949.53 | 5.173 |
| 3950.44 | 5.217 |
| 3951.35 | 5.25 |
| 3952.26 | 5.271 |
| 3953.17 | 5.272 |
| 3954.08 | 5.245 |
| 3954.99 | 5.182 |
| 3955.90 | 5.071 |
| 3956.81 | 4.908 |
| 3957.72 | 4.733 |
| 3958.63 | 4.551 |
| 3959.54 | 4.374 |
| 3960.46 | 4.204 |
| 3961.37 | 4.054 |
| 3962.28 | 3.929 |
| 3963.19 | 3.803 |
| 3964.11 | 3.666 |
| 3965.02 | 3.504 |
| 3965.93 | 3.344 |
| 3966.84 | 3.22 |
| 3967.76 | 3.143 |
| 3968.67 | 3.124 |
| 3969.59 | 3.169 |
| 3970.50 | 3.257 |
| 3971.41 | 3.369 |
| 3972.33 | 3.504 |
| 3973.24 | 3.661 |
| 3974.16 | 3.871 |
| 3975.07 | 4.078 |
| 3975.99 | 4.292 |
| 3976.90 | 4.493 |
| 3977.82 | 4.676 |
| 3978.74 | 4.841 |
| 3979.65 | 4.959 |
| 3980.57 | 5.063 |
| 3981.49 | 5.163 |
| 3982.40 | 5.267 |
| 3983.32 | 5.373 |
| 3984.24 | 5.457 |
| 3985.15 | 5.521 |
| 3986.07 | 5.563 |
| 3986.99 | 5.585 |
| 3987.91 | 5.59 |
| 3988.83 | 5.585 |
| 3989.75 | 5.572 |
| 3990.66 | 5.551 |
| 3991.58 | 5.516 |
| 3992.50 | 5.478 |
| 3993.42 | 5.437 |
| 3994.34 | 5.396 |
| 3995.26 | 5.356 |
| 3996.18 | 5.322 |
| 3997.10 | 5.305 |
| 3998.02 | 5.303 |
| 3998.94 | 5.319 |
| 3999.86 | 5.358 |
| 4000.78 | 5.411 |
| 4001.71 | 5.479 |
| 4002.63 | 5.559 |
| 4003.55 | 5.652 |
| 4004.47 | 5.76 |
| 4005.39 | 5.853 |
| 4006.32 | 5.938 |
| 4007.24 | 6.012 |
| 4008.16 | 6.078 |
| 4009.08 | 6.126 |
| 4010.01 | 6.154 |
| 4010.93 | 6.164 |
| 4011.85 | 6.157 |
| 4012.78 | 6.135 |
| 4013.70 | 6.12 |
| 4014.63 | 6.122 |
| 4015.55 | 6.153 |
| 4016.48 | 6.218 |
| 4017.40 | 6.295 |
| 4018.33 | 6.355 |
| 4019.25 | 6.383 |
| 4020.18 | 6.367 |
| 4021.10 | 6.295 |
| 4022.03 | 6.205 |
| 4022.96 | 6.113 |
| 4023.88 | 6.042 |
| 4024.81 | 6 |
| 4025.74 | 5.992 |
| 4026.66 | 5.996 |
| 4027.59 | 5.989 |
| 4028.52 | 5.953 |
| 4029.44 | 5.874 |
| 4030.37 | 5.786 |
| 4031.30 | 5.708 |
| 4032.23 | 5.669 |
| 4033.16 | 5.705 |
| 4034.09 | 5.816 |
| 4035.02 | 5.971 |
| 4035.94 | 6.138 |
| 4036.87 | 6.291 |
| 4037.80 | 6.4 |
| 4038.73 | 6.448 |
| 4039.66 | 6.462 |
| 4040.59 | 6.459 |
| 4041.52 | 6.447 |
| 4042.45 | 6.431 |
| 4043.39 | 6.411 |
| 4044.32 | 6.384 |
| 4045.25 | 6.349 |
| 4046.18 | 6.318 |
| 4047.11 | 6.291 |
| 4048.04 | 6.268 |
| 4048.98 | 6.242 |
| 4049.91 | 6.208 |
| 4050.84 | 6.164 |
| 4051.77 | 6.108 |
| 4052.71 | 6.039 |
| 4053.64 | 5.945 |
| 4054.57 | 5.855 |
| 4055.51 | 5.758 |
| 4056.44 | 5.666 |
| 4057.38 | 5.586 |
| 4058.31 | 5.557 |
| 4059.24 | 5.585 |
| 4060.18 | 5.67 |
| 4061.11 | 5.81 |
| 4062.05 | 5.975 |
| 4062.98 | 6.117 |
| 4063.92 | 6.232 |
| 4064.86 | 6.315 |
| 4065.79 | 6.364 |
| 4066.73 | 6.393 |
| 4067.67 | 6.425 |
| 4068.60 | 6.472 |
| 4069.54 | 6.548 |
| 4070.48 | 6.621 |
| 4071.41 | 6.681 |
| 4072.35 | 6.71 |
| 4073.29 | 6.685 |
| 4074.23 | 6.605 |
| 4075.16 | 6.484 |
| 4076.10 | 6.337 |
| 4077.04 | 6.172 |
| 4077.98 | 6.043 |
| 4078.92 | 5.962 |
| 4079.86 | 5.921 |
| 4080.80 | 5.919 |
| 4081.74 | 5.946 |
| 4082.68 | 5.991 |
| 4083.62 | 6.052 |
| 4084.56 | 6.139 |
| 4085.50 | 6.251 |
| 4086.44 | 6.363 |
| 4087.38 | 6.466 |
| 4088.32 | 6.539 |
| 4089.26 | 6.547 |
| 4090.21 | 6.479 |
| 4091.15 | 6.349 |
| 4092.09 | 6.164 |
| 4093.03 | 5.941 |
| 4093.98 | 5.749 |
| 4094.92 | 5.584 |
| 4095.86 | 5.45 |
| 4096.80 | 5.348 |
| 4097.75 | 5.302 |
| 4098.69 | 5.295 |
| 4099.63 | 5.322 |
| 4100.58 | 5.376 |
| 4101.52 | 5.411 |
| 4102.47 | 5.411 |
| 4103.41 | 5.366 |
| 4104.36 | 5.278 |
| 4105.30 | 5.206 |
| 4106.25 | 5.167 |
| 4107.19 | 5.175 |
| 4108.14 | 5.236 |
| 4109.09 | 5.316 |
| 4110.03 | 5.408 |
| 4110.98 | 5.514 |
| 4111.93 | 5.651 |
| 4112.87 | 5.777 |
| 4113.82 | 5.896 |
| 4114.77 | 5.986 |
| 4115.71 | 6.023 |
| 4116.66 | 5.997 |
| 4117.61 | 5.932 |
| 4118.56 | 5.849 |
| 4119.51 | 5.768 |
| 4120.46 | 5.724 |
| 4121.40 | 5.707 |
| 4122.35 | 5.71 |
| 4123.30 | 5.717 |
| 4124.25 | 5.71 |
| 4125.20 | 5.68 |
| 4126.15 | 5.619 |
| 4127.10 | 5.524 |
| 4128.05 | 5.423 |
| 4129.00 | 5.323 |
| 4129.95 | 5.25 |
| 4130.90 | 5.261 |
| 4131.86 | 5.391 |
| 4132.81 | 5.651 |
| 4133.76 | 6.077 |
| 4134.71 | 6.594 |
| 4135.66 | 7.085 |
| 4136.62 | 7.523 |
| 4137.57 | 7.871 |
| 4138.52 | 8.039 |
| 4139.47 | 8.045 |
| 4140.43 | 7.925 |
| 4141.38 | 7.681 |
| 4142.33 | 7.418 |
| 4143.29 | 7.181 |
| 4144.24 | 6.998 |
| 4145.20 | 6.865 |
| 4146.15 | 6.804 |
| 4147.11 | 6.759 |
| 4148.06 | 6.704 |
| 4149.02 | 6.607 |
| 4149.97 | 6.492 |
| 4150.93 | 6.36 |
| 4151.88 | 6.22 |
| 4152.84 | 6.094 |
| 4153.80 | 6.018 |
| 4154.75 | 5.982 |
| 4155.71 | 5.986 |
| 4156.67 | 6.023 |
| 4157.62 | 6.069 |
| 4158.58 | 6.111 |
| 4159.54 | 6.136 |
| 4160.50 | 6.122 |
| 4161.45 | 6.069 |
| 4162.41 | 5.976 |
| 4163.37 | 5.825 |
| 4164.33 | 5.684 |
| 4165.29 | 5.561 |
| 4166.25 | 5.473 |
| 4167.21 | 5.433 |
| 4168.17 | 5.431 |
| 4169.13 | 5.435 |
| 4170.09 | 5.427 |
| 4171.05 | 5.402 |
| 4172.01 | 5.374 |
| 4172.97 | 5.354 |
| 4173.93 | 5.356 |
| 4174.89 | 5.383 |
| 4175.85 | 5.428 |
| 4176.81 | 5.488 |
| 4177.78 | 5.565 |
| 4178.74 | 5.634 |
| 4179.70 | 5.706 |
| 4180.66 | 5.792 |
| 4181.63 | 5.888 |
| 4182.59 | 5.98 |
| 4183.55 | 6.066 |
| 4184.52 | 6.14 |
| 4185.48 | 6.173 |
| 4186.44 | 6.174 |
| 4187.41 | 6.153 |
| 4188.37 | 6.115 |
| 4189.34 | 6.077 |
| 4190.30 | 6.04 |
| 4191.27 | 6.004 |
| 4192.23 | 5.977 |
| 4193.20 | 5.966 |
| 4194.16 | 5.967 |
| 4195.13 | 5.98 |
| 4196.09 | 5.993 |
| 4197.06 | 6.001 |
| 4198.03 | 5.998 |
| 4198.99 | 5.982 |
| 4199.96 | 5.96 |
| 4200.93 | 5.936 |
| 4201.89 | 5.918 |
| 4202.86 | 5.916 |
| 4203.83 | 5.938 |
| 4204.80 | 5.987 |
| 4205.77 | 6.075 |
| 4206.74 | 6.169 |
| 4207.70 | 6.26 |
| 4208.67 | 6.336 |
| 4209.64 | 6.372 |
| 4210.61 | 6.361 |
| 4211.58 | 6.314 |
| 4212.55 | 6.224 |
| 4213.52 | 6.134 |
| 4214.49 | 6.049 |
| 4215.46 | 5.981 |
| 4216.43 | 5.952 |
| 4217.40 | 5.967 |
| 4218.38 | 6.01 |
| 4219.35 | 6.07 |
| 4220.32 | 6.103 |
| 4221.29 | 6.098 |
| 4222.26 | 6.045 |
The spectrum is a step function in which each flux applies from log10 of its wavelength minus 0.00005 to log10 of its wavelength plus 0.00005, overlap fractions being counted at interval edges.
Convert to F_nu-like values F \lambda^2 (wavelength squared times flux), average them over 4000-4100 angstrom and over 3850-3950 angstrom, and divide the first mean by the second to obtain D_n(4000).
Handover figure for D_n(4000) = 1.4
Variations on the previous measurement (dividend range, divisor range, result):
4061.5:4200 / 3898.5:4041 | 1.29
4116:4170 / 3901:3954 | 1.48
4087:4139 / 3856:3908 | 1.42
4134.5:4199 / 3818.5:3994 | 1.56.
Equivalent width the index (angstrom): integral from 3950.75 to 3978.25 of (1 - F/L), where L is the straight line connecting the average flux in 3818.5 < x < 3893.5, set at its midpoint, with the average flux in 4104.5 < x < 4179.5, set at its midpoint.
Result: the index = 4.7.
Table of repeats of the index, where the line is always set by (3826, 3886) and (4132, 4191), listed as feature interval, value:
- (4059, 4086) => -2.5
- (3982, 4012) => -2.0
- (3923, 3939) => 3.4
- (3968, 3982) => 2.9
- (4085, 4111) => 0.7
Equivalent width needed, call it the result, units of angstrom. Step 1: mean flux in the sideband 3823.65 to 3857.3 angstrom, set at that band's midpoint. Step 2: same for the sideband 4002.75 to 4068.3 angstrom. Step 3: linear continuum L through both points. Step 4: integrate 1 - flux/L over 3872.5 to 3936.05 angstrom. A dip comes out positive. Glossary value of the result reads 3.5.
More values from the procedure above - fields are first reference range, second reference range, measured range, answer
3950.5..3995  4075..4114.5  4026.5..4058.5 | -4.8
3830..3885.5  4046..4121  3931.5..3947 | 2.7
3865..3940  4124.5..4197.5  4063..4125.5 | -2.5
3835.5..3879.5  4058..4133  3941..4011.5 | 4.7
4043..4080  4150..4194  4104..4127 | 1.5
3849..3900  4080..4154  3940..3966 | 2.0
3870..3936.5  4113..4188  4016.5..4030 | -2.2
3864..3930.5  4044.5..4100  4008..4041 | -2.3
